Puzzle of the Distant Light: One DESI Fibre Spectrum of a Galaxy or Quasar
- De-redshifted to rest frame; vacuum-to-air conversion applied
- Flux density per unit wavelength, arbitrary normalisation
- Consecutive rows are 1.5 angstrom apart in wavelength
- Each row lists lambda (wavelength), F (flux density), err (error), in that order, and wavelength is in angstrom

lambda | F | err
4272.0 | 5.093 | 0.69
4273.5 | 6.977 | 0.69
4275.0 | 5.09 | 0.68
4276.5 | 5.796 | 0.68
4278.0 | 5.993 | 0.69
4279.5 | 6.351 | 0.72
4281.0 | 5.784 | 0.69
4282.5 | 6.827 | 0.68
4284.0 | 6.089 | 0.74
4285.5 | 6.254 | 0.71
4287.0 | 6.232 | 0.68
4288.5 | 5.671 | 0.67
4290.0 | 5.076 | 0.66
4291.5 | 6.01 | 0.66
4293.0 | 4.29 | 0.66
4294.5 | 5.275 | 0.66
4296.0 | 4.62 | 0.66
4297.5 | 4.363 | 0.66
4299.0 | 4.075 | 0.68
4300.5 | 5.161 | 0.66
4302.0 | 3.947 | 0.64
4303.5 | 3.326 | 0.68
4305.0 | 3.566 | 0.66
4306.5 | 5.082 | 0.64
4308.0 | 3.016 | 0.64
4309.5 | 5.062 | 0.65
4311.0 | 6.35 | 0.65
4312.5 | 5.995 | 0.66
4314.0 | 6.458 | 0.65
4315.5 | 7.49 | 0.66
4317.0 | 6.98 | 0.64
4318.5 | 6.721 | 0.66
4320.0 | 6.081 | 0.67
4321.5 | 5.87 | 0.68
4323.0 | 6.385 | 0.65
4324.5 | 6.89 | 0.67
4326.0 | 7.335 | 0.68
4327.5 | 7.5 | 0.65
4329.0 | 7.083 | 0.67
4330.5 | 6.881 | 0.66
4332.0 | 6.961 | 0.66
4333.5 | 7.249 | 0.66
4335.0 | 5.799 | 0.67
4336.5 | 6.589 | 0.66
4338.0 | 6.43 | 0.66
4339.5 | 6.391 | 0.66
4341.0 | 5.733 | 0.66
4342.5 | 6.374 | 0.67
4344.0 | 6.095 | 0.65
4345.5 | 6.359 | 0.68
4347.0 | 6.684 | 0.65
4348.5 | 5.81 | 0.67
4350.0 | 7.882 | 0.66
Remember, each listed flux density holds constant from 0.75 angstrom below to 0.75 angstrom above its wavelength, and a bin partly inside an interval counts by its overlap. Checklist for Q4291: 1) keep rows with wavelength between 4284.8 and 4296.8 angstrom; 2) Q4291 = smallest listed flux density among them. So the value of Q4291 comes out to 4.29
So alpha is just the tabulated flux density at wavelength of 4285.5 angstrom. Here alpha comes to 6.254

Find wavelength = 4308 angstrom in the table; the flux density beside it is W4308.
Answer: 3.016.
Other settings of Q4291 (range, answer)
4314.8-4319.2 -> 6.721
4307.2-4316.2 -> 3.016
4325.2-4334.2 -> 6.881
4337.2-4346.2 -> 5.733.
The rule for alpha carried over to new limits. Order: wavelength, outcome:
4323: 6.385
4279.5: 6.351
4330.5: 6.881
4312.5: 5.995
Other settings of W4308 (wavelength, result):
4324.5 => 6.89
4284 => 6.089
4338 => 6.43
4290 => 5.076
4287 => 6.232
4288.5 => 5.671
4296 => 4.62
